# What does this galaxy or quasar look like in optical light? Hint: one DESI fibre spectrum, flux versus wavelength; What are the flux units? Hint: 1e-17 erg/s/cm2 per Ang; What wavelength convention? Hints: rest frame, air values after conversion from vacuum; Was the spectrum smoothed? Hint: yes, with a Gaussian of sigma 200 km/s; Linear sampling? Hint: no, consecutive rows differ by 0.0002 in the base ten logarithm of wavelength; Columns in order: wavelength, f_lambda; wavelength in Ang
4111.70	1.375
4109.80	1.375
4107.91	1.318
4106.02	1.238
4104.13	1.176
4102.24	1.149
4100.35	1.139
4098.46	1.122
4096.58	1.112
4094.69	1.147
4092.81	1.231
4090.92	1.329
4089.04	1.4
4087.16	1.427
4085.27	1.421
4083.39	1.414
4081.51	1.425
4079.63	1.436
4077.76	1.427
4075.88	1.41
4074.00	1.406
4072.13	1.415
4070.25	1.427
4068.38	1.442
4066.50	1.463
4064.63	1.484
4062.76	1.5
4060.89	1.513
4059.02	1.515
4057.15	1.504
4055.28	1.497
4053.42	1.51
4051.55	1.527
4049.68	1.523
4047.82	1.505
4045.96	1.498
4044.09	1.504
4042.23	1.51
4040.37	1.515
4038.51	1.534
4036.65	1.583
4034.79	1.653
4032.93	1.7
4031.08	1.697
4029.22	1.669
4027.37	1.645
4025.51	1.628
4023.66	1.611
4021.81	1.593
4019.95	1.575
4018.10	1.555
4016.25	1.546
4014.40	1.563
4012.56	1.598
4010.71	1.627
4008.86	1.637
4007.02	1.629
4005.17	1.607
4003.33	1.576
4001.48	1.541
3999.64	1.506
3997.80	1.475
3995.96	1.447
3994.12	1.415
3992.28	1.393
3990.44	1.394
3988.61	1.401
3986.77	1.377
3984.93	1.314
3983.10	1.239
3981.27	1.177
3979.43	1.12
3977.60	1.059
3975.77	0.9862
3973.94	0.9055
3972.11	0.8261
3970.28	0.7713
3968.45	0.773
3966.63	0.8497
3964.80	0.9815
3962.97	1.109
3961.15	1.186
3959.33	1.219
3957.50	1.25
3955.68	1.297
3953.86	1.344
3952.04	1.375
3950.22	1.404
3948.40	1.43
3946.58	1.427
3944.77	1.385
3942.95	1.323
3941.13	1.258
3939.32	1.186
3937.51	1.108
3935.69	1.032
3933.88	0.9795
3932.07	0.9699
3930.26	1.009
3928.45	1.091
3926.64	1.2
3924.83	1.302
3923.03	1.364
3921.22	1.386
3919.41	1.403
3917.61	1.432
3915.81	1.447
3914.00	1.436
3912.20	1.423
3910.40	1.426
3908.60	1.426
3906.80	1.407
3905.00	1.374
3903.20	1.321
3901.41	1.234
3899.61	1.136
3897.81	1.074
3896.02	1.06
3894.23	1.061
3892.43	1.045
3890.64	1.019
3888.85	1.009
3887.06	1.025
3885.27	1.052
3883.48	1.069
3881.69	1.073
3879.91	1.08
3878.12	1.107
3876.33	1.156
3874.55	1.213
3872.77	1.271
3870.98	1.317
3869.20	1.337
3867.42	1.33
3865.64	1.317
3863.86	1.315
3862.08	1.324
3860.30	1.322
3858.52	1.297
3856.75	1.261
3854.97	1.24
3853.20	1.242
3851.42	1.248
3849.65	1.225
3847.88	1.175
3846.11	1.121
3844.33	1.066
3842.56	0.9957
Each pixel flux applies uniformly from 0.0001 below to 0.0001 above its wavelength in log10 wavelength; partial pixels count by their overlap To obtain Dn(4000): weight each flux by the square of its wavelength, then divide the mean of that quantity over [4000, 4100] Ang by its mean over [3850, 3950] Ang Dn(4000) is 1.30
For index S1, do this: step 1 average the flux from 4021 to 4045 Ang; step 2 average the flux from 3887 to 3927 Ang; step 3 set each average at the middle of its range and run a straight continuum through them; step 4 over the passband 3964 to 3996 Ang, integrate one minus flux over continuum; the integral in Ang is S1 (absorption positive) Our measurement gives 7.4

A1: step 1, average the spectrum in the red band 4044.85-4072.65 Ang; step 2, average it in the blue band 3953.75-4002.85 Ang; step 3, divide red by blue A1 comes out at 1.24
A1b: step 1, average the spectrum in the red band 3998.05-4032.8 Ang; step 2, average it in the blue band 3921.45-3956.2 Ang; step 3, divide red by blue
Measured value 1.29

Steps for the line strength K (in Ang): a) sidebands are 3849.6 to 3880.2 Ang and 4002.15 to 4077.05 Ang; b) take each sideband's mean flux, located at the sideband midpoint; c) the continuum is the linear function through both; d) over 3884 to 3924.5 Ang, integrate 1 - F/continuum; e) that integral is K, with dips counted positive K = 2.3 Ang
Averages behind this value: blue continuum 1.26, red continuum 1.55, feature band 1.25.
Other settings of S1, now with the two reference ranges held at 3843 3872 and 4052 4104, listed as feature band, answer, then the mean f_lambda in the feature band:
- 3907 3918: -1.2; 1.43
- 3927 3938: 2.2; 1.04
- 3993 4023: -4.8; 1.55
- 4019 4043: -4.6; 1.61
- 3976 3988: 1.1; 1.21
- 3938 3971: 2.7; 1.2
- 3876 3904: 4.0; 1.09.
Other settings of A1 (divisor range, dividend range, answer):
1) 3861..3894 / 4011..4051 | 1.35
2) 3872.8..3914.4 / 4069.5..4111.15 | 1.11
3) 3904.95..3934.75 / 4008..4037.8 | 1.25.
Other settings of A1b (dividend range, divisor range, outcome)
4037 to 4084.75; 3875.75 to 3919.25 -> 1.22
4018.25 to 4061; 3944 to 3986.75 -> 1.36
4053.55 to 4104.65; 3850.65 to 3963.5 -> 1.11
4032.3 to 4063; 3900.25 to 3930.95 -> 1.15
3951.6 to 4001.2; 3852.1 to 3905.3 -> 1.01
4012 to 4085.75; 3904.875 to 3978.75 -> 1.26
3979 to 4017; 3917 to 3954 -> 1.16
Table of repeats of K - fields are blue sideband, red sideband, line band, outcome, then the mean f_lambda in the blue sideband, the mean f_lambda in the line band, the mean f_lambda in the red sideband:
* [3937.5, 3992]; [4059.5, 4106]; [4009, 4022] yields -3.4 Ang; 1.19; 1.58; 1.35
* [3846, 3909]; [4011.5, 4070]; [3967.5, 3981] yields 4.6 Ang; 1.2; 0.932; 1.55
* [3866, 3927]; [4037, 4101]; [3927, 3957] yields 1.4 Ang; 1.24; 1.23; 1.42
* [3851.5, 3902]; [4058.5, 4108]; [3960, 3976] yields 4.1 Ang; 1.18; 0.934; 1.35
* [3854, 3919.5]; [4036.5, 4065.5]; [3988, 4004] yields -0.5 Ang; 1.24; 1.46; 1.51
